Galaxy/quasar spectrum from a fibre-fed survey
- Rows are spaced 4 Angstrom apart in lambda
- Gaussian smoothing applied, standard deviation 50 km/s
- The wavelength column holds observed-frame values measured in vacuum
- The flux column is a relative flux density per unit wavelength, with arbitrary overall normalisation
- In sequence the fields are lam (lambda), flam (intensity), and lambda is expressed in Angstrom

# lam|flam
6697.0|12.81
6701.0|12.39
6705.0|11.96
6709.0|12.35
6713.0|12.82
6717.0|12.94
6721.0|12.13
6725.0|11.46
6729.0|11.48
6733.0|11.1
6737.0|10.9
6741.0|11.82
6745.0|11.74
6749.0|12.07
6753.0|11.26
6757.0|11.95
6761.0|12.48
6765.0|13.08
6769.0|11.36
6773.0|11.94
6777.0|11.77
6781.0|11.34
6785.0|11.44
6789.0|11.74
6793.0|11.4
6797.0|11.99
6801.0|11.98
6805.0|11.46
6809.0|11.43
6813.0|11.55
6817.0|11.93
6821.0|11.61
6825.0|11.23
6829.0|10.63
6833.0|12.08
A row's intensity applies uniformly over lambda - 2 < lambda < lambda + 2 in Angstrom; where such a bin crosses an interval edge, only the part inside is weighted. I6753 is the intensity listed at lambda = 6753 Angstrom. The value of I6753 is 11.26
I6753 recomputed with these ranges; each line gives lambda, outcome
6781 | 11.34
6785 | 11.44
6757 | 11.95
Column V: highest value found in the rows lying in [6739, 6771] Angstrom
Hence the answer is 13.08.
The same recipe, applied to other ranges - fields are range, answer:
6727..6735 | 11.48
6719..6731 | 12.13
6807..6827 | 11.93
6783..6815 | 11.99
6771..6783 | 11.94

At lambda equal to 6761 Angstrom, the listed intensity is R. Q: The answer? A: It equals 12.48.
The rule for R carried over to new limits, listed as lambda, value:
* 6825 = 11.23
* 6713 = 12.82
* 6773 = 11.94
